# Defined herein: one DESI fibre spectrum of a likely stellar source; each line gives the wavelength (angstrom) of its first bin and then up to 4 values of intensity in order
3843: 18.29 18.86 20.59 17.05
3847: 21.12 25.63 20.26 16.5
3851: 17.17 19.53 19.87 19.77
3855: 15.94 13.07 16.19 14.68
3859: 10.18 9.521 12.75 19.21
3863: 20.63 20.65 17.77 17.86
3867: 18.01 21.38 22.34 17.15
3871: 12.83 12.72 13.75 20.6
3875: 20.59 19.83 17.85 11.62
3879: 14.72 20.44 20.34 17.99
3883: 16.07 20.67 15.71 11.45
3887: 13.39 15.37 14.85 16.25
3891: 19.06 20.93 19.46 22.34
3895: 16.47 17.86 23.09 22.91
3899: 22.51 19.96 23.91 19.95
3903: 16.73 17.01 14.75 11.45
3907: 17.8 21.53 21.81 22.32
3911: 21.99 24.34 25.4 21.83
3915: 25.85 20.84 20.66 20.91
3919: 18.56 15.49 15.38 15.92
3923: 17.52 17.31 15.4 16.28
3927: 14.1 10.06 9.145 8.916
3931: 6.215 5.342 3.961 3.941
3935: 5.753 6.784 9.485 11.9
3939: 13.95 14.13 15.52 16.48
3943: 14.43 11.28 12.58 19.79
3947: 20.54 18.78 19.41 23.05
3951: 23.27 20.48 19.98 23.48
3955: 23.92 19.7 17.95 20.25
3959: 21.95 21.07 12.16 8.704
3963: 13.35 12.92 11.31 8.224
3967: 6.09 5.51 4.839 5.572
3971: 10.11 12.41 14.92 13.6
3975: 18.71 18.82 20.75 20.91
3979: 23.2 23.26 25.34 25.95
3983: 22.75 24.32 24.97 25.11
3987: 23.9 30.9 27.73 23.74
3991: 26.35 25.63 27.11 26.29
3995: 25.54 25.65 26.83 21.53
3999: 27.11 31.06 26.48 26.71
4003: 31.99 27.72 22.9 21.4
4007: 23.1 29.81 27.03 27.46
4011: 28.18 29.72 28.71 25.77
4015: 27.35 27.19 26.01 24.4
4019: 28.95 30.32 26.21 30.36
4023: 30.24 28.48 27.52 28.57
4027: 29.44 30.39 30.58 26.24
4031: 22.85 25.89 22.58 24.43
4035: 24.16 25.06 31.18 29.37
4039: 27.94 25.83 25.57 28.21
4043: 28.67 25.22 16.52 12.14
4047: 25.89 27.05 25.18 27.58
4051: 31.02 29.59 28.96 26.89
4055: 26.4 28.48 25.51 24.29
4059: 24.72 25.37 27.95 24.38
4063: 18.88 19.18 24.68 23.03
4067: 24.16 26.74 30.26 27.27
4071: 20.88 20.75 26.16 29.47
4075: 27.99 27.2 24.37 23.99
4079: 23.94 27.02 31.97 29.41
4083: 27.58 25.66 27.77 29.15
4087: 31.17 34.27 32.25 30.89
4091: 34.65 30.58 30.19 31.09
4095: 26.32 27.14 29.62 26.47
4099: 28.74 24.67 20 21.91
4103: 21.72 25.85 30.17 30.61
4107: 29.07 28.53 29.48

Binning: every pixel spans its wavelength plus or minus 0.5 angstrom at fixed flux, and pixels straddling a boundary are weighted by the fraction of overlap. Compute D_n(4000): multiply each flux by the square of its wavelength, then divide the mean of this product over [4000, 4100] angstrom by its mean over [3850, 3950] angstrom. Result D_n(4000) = 1.74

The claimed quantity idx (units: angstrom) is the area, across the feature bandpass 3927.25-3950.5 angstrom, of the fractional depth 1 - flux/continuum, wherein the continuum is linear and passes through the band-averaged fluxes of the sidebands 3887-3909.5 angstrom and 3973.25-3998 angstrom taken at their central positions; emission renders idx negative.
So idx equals 9.88 angstrom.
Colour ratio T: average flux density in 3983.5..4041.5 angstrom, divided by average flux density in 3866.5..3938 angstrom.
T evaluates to 1.6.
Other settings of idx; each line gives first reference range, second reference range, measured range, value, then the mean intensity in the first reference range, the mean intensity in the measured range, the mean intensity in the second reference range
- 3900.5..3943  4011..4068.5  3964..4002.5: 1.4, 15.6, 20.7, 26.3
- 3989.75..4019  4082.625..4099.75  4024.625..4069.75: 3.5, 26.6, 25.9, 29.6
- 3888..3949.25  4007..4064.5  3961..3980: 7.2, 16.5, 13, 26.5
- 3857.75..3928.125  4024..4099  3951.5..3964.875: 2.2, 18.1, 18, 26.8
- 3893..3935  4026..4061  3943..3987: 6.8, 17.2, 17.5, 26.2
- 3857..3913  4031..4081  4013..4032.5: -3.0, 18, 27.7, 25.5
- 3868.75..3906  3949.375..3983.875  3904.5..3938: 4.2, 17.8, 15.3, 17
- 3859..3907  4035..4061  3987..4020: -4.1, 17.6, 26.8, 26.1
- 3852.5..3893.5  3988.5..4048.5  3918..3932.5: 4.8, 16.9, 13.5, 26.5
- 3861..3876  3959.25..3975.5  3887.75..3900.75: -2.5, 18.1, 19.5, 11.4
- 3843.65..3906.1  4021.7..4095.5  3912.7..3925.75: 0.5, 17.8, 19.2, 26.8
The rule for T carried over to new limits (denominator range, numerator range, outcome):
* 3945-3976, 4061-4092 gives 1.71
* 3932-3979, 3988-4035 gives 1.84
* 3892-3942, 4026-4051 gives 1.57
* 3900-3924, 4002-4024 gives 1.40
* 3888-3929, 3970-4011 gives 1.26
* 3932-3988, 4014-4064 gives 1.62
